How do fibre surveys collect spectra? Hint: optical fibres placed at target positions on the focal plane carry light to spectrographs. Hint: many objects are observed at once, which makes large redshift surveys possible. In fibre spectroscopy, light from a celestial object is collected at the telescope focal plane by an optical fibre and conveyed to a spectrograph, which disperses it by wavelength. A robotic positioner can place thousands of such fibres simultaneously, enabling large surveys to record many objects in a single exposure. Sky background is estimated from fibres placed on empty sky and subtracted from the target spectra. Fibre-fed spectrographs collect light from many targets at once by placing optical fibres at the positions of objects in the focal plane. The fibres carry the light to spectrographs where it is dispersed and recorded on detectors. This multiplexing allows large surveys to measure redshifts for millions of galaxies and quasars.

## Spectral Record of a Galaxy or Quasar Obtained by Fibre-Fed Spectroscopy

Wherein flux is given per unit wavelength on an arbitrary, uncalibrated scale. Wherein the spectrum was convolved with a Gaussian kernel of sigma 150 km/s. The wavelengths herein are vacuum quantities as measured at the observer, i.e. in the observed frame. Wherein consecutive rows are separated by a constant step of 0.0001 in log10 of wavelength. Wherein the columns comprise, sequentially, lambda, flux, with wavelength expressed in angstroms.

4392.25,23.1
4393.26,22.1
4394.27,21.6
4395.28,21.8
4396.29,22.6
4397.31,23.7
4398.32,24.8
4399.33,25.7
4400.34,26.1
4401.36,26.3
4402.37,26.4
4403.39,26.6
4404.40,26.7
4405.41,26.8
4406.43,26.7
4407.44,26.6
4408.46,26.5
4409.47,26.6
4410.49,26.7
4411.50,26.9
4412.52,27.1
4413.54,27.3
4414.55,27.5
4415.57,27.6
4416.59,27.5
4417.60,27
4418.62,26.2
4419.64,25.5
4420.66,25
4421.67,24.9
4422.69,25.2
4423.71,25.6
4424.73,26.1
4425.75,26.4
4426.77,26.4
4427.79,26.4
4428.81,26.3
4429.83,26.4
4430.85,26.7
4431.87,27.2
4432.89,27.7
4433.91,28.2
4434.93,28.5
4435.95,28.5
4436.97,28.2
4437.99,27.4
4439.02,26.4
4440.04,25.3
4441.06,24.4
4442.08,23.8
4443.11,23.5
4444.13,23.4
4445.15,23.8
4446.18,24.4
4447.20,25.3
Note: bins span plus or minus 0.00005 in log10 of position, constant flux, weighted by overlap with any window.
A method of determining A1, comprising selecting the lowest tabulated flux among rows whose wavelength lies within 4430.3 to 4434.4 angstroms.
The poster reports 26.7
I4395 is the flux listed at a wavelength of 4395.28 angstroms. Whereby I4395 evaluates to 21.8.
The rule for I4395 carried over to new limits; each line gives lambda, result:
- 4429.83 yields 26.4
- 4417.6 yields 27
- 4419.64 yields 25.5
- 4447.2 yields 25.3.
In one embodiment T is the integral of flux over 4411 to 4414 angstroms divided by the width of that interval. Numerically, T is 27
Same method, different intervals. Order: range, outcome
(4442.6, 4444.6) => 23.5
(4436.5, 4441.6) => 26.3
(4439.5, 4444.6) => 24.1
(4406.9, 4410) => 26.6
